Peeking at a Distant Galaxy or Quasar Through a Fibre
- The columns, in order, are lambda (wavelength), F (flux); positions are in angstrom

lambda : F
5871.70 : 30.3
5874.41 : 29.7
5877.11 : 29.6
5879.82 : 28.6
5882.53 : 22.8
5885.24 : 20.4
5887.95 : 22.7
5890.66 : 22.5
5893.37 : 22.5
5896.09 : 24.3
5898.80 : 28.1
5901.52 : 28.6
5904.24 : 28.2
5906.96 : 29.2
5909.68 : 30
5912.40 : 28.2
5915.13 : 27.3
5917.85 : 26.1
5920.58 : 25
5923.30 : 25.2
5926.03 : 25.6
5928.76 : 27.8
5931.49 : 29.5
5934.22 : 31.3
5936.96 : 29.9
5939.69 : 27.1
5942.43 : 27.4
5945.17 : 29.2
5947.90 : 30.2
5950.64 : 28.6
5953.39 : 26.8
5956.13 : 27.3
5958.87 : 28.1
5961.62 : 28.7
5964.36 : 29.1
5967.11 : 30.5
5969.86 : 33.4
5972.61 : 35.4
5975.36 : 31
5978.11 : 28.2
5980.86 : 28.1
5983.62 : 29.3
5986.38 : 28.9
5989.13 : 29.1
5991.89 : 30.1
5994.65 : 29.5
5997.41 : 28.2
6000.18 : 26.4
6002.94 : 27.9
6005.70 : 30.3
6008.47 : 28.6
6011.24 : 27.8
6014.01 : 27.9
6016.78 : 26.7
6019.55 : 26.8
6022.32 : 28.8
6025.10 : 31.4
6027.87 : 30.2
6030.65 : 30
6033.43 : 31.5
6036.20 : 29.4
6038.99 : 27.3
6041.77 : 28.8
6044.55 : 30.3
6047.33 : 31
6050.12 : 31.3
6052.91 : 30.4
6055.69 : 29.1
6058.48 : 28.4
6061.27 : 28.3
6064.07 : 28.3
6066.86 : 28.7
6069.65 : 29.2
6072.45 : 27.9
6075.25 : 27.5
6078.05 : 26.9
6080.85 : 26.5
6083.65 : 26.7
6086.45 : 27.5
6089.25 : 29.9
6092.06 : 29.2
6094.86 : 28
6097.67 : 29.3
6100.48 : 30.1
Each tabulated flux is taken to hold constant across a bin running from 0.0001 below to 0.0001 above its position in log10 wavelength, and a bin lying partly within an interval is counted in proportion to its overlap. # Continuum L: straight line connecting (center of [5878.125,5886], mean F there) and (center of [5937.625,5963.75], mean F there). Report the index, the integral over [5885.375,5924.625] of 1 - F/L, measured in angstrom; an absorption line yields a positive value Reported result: -0.6 angstrom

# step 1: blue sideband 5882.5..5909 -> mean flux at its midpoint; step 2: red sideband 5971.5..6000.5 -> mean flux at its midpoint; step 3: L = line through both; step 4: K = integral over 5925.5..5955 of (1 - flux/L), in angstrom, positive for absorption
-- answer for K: -1.4 angstrom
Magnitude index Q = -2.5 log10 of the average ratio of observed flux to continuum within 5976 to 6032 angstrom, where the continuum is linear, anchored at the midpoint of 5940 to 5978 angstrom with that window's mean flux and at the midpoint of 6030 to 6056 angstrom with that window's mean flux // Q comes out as 0.04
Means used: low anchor 29.6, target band 28.7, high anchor 29.9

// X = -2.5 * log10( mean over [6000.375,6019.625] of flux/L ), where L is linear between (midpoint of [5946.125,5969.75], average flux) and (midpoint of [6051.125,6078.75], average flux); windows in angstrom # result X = 0.03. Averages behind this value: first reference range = 28.9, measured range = 28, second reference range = 28.5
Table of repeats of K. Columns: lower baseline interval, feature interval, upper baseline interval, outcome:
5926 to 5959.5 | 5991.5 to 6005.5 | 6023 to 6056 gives 0.4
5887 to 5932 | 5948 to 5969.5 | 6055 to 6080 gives -1.4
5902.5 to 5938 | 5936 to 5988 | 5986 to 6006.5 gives -1.7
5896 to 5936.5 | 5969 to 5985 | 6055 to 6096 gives -1.7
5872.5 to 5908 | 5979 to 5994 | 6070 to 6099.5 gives -1.2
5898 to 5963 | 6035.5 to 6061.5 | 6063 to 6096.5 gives -1.3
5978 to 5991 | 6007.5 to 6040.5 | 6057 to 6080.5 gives -0.5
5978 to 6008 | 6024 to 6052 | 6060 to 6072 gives -1.4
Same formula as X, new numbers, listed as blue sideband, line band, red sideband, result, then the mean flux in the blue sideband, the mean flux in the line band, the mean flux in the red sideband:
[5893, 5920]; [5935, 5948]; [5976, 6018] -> -0.04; 27.4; 28.7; 28.5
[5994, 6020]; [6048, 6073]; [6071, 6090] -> -0.06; 28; 29.2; 27.5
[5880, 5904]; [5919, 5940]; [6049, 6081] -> -0.10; 24.4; 27.7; 28.6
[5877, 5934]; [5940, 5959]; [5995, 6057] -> -0.03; 26.3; 28.2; 29.1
